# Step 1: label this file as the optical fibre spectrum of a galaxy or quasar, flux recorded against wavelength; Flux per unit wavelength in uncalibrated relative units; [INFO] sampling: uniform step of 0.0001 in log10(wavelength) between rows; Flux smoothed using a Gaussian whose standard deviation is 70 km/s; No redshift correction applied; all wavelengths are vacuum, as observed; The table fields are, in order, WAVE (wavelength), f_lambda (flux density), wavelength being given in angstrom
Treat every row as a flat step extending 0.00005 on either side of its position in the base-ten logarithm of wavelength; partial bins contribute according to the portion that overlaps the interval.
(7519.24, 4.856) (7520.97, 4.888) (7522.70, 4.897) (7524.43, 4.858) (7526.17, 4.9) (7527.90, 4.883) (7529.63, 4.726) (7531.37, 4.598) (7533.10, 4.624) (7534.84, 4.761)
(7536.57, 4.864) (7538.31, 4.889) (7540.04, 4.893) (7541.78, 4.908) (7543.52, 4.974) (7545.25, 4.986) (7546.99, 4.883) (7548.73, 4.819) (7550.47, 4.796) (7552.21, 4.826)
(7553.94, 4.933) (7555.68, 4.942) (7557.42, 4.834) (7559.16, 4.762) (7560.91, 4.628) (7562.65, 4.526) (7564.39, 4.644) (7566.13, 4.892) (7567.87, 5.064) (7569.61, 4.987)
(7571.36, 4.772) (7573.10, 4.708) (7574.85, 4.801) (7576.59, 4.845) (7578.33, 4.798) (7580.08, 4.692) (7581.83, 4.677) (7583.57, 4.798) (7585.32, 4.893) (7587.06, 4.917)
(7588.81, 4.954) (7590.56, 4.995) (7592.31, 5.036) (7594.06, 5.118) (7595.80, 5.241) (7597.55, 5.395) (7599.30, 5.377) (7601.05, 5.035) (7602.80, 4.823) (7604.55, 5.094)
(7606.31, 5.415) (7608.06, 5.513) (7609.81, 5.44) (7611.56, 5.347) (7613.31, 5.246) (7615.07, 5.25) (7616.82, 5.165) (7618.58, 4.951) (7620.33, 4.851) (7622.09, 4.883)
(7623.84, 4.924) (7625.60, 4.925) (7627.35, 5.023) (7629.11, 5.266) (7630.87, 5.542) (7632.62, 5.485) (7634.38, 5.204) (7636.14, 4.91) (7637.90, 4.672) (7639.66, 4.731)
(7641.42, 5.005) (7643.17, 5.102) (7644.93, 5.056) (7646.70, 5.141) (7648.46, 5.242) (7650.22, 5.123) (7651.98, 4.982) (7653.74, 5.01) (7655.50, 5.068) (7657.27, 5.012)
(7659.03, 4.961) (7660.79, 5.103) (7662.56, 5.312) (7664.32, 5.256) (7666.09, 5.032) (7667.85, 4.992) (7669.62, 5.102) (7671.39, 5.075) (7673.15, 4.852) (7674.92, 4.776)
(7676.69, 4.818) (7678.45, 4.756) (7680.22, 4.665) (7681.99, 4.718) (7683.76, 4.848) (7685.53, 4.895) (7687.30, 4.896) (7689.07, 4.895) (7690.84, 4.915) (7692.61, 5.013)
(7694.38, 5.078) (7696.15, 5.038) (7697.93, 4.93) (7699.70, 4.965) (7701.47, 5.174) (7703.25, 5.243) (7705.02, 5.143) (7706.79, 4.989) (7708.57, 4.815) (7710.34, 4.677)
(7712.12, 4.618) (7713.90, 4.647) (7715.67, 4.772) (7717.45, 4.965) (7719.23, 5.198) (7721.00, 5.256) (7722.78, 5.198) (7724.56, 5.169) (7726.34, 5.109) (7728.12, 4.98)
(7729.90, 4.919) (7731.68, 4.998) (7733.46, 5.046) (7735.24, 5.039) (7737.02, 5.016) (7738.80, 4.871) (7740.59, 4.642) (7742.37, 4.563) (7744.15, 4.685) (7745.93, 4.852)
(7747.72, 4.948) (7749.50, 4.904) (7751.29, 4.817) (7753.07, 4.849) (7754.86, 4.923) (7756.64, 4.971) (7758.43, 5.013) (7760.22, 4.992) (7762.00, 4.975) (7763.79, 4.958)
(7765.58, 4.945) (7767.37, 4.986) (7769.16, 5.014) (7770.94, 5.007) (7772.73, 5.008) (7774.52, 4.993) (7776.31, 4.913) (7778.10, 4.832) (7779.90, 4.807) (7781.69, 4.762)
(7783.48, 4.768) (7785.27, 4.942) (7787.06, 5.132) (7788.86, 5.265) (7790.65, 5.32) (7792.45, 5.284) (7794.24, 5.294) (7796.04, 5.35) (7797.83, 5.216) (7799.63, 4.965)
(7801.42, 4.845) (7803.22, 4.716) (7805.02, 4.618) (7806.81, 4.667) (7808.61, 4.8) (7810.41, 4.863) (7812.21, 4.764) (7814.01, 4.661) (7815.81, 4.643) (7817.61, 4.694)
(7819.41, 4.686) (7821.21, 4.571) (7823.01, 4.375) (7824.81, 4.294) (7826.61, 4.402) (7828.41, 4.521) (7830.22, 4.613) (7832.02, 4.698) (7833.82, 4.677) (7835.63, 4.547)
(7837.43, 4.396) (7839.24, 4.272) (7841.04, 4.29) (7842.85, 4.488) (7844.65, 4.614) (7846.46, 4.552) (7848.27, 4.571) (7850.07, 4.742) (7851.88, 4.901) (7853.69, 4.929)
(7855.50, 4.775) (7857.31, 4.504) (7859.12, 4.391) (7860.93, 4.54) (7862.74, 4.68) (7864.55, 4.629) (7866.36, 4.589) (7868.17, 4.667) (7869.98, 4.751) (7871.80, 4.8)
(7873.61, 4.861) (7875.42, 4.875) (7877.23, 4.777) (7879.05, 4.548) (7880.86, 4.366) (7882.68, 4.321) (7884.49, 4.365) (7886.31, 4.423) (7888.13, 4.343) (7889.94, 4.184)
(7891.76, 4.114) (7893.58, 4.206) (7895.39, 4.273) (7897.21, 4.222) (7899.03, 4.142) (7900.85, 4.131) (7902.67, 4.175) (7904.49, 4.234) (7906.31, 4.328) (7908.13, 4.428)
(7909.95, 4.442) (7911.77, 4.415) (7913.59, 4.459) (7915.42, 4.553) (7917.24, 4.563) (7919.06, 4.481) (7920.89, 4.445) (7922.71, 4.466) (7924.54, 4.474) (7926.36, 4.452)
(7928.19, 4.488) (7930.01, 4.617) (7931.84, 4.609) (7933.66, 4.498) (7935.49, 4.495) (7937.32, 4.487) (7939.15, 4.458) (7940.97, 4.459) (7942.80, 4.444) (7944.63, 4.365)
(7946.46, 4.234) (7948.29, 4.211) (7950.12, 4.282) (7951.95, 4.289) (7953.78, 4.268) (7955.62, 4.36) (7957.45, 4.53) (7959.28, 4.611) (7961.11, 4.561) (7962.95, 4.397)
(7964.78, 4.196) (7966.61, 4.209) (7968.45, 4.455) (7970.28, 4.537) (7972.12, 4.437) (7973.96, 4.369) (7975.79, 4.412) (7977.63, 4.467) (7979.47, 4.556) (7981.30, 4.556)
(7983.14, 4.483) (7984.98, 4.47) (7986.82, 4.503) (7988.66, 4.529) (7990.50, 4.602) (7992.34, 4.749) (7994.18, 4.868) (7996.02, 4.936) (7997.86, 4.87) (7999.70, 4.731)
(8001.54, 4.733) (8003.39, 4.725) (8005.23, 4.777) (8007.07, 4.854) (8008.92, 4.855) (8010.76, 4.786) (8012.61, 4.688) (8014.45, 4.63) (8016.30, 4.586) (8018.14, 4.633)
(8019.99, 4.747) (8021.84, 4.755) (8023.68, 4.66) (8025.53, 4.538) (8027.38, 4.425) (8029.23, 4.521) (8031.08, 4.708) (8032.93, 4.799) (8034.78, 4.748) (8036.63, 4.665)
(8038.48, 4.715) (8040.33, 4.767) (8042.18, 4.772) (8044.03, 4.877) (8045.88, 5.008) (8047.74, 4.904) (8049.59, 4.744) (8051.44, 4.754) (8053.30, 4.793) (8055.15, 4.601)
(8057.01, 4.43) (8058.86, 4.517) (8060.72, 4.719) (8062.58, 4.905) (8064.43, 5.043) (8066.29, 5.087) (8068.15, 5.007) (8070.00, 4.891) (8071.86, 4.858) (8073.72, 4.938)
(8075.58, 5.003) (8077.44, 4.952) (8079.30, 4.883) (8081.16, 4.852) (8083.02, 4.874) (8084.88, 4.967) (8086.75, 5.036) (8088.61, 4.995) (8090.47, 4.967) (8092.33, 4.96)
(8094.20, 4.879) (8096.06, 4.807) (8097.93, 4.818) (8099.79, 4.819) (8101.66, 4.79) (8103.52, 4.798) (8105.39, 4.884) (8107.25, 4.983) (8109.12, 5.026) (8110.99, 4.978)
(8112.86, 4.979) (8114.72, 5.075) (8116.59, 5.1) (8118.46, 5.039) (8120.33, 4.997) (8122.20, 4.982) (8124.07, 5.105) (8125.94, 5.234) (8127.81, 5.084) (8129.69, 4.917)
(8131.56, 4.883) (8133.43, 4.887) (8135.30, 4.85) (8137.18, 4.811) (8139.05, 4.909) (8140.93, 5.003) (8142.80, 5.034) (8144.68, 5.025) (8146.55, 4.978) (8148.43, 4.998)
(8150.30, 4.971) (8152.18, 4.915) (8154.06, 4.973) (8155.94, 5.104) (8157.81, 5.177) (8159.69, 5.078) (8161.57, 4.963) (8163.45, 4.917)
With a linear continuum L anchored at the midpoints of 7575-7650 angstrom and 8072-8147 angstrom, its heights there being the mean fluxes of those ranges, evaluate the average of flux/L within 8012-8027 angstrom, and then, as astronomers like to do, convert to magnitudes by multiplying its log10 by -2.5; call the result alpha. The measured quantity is 0.07 mag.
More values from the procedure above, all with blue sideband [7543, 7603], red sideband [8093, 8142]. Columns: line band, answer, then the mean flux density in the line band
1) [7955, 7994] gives 0.10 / 4.48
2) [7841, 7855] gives 0.06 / 4.66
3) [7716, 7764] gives -0.01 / 4.96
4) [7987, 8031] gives 0.05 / 4.7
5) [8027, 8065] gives 0.05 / 4.74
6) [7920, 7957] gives 0.12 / 4.42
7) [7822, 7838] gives 0.10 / 4.51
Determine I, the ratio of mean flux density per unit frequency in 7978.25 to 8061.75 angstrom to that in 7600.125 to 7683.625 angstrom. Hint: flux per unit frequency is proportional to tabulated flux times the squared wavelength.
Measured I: 1.0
